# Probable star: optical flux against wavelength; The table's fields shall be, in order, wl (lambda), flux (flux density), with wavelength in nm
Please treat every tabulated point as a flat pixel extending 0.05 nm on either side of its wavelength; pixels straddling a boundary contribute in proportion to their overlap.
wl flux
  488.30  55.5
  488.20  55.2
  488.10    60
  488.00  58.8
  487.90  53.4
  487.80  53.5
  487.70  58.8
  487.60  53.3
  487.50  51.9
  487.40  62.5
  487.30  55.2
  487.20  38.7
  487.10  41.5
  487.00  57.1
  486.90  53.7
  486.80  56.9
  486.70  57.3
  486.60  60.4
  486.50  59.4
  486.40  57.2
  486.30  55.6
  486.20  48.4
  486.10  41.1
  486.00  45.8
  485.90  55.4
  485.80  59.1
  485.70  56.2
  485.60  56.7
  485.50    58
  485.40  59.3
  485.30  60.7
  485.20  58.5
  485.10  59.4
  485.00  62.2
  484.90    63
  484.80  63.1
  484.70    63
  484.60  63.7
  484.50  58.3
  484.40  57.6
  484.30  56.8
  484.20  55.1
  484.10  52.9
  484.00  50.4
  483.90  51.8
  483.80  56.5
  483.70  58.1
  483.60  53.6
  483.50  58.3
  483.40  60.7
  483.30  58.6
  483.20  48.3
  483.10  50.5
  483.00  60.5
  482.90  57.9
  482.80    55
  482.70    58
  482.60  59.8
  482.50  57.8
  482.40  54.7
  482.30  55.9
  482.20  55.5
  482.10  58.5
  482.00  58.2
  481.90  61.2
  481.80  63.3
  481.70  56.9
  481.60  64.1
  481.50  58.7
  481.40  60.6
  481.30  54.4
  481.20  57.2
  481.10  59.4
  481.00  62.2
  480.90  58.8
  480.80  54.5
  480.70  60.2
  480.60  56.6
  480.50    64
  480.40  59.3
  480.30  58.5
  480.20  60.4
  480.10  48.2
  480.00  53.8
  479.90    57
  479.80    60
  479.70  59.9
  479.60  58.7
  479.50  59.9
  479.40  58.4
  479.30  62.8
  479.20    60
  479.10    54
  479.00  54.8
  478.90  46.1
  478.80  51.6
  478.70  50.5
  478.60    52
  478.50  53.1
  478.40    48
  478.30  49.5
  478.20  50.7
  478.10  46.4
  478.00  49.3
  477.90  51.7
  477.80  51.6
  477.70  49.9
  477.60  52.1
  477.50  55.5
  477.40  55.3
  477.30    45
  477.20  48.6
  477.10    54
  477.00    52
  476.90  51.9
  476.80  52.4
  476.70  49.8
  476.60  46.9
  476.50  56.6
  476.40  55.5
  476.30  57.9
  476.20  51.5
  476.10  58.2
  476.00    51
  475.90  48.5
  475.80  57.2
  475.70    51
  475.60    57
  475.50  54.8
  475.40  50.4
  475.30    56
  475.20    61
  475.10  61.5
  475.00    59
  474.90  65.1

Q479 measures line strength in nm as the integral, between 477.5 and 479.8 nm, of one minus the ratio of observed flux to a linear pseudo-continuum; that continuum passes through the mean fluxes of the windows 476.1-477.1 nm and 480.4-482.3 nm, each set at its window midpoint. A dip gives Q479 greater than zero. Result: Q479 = 0.09 nm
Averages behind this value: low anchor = 53.1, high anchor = 59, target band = 53.4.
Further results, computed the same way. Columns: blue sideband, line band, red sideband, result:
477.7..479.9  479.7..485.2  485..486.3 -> -0.34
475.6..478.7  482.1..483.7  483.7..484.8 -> -0.01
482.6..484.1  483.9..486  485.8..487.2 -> -0.15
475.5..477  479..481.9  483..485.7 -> -0.16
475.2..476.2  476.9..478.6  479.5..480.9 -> 0.15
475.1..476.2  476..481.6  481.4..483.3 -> 0.14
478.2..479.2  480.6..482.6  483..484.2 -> -0.19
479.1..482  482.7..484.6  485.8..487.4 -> -0.01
